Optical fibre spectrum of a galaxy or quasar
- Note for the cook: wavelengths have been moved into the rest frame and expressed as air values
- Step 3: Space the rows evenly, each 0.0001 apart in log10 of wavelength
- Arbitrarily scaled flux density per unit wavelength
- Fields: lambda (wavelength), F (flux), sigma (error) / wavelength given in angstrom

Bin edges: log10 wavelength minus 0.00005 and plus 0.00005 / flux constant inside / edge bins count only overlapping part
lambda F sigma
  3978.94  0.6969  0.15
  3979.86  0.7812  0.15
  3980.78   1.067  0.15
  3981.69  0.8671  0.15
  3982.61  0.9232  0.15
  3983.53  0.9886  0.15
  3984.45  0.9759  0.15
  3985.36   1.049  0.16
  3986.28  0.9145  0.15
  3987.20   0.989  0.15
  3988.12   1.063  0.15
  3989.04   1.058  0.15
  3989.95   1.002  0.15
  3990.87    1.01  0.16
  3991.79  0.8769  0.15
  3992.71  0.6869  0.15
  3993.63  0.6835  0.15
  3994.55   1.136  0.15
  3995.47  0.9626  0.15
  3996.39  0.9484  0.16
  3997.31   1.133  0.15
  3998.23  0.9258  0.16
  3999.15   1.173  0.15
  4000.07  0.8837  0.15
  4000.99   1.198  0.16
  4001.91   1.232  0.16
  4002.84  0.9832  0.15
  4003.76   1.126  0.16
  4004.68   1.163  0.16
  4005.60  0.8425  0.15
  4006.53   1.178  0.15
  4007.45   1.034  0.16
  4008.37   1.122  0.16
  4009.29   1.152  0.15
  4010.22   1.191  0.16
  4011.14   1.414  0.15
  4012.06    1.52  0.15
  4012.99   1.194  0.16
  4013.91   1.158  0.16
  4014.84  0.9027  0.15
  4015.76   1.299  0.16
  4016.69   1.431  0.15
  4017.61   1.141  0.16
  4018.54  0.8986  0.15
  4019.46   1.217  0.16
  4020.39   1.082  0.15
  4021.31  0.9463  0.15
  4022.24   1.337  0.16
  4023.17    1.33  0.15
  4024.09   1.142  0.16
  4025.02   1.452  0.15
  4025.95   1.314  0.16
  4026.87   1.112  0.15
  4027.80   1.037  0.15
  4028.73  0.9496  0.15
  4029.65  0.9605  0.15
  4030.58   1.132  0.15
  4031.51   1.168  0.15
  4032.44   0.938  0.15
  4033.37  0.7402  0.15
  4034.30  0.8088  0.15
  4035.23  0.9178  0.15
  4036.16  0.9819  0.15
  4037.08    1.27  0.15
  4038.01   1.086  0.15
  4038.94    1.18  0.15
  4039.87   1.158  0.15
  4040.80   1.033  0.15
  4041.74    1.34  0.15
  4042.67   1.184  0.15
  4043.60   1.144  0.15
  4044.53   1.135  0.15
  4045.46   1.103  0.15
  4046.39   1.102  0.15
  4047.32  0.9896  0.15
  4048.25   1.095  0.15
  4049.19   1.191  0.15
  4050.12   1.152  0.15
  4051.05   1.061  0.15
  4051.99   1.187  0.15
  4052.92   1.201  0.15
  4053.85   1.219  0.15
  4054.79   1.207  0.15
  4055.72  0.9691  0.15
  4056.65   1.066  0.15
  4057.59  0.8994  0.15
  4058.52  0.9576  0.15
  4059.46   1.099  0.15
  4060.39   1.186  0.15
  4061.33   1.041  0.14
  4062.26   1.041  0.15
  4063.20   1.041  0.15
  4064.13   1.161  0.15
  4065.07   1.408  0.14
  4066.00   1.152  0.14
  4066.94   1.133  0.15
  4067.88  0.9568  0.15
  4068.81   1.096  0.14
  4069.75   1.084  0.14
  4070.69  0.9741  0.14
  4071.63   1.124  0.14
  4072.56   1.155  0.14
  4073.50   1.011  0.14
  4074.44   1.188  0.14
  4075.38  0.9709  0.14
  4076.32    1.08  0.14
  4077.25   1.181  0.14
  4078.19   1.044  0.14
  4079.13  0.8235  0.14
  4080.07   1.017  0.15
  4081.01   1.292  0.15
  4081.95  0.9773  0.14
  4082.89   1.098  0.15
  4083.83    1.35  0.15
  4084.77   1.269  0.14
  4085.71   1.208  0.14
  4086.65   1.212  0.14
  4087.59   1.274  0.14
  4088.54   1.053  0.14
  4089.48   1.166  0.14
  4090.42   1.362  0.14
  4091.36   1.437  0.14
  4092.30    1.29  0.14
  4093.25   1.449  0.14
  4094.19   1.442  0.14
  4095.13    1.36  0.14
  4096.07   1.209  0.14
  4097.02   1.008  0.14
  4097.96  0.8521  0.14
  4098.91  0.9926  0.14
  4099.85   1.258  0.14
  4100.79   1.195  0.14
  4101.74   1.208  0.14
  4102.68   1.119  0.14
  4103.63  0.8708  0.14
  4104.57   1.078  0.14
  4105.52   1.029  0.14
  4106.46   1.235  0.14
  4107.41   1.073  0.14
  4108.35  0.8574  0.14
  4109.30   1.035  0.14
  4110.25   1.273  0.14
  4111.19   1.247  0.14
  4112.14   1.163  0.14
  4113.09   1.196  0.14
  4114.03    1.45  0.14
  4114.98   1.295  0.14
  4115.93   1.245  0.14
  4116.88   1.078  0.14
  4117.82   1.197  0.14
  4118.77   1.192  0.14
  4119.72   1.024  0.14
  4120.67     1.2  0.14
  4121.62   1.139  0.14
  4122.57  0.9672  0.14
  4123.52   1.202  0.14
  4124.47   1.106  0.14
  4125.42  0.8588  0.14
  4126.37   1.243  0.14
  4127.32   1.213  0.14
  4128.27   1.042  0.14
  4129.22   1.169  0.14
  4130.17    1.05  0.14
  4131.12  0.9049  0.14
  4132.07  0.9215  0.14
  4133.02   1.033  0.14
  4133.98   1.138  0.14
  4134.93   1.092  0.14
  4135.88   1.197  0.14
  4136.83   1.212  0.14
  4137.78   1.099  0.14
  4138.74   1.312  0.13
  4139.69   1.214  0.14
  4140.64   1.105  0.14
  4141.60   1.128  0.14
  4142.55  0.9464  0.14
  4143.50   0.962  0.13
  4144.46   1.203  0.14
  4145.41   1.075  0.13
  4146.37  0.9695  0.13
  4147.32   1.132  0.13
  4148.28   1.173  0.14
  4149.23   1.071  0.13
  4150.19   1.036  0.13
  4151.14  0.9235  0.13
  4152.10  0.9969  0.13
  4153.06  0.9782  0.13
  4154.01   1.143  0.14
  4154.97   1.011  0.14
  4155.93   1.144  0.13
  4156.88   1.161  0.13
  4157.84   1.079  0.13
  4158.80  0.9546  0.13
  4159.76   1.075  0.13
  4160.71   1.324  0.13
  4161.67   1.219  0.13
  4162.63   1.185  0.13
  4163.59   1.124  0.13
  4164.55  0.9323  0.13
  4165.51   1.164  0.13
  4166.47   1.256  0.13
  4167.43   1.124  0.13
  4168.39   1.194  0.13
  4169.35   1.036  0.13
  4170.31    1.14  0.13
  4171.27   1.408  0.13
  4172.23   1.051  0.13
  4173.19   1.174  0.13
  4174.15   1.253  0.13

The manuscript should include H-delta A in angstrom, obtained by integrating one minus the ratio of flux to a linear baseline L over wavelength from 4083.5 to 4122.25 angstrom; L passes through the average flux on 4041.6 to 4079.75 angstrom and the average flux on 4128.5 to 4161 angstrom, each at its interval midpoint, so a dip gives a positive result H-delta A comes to -3.3 angstrom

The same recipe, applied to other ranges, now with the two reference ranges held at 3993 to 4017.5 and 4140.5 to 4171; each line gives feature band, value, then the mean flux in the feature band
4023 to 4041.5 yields 0.4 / 1.08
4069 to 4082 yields 0.4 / 1.07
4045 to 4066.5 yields -0.1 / 1.11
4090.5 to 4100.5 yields -1.2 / 1.23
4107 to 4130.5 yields -0.9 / 1.14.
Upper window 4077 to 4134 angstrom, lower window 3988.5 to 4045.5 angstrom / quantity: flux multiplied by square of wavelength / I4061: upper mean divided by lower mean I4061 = 1.09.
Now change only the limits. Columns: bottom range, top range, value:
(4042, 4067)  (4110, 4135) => 1.05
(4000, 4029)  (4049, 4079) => 0.97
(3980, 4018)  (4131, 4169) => 1.12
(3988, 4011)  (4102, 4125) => 1.16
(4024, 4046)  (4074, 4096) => 1.12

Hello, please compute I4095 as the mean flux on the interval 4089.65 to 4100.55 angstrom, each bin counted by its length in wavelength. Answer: 1.24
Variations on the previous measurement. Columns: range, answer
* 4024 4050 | 1.1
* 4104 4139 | 1.13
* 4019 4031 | 1.16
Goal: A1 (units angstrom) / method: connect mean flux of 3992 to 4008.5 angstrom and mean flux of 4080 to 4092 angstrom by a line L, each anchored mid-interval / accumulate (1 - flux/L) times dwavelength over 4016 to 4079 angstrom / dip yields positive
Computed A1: 1.1 angstrom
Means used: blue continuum 1.02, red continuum 1.22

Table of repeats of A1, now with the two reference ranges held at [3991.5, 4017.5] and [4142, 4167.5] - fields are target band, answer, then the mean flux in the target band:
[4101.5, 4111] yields 0.1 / 1.08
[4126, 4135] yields 0.1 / 1.08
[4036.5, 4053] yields -0.8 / 1.14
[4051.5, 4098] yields -2.2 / 1.14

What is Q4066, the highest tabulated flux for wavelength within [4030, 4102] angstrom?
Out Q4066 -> 1.449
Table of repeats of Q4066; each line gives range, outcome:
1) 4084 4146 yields 1.45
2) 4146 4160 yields 1.173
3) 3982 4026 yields 1.52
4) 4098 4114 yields 1.273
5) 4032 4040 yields 1.27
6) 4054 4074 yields 1.408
